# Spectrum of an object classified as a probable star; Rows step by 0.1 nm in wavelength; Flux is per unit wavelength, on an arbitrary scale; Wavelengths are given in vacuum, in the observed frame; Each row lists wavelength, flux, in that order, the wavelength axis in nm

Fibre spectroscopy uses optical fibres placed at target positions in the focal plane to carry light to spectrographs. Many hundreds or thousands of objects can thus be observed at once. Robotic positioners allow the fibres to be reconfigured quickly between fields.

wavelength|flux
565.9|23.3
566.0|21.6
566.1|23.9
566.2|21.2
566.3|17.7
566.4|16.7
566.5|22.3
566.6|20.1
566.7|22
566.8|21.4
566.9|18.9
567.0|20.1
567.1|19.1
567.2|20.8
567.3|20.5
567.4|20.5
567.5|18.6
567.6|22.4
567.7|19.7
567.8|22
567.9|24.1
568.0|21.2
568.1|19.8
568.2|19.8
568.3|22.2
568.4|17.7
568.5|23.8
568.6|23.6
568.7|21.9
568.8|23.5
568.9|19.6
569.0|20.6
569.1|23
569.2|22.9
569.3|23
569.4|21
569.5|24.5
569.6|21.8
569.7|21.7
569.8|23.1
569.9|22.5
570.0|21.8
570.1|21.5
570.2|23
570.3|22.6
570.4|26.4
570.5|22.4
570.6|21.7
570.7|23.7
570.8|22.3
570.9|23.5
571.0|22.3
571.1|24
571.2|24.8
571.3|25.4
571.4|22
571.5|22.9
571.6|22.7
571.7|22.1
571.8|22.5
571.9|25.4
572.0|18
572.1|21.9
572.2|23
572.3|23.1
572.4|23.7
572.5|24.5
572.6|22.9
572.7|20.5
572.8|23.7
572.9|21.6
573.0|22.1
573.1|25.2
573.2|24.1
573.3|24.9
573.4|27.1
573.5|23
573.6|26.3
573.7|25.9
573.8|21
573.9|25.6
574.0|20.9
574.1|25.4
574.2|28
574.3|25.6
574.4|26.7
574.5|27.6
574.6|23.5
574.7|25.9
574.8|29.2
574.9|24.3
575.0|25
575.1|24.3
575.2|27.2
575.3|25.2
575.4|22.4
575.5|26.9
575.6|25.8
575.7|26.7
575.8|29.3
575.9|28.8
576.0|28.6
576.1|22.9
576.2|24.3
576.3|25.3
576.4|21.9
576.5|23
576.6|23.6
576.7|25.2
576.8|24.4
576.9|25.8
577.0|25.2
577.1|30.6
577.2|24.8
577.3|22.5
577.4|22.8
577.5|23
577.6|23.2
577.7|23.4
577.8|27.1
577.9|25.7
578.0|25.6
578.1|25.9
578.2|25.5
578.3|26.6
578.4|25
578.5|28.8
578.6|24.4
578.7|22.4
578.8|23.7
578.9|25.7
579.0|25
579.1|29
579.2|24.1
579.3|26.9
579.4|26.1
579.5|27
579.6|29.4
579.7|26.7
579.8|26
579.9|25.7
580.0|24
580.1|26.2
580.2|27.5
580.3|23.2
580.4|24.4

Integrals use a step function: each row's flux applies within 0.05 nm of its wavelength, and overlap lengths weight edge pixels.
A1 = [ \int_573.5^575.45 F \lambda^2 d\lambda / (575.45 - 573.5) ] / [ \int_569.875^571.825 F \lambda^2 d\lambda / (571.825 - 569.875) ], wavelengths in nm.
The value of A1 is 1.11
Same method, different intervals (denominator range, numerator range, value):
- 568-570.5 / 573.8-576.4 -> 1.18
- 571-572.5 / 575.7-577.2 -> 1.13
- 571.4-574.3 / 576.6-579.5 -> 1.10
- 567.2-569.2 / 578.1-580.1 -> 1.26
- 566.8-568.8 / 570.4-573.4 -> 1.12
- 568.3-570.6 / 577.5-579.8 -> 1.19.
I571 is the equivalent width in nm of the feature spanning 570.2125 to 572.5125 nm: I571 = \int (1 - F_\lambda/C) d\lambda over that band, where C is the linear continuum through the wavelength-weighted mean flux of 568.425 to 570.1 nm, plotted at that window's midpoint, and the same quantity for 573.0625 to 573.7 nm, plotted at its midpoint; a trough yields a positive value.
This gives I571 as 0.07 nm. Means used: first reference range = 22.3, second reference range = 25.2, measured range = 23.1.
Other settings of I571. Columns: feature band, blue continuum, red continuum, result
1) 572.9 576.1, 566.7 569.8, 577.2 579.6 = -0.23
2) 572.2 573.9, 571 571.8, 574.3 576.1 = 0.06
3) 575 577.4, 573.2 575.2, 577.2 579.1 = -0.02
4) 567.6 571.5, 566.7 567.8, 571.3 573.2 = -0.17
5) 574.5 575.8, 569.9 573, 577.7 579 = -0.08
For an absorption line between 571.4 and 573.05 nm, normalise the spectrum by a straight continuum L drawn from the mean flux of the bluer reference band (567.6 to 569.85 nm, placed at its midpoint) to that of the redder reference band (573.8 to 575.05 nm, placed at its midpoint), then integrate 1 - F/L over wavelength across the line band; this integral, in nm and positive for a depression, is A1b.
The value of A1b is 0.106 nm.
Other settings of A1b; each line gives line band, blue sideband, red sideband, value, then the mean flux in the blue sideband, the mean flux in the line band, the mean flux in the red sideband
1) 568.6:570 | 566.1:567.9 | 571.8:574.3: -0.04 nm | 20.4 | 22.3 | 23.7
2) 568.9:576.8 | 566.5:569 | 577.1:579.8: -0.27 nm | 21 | 23.9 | 25.5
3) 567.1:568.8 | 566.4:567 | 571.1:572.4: 0.00 nm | 20.5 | 21.2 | 22.9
